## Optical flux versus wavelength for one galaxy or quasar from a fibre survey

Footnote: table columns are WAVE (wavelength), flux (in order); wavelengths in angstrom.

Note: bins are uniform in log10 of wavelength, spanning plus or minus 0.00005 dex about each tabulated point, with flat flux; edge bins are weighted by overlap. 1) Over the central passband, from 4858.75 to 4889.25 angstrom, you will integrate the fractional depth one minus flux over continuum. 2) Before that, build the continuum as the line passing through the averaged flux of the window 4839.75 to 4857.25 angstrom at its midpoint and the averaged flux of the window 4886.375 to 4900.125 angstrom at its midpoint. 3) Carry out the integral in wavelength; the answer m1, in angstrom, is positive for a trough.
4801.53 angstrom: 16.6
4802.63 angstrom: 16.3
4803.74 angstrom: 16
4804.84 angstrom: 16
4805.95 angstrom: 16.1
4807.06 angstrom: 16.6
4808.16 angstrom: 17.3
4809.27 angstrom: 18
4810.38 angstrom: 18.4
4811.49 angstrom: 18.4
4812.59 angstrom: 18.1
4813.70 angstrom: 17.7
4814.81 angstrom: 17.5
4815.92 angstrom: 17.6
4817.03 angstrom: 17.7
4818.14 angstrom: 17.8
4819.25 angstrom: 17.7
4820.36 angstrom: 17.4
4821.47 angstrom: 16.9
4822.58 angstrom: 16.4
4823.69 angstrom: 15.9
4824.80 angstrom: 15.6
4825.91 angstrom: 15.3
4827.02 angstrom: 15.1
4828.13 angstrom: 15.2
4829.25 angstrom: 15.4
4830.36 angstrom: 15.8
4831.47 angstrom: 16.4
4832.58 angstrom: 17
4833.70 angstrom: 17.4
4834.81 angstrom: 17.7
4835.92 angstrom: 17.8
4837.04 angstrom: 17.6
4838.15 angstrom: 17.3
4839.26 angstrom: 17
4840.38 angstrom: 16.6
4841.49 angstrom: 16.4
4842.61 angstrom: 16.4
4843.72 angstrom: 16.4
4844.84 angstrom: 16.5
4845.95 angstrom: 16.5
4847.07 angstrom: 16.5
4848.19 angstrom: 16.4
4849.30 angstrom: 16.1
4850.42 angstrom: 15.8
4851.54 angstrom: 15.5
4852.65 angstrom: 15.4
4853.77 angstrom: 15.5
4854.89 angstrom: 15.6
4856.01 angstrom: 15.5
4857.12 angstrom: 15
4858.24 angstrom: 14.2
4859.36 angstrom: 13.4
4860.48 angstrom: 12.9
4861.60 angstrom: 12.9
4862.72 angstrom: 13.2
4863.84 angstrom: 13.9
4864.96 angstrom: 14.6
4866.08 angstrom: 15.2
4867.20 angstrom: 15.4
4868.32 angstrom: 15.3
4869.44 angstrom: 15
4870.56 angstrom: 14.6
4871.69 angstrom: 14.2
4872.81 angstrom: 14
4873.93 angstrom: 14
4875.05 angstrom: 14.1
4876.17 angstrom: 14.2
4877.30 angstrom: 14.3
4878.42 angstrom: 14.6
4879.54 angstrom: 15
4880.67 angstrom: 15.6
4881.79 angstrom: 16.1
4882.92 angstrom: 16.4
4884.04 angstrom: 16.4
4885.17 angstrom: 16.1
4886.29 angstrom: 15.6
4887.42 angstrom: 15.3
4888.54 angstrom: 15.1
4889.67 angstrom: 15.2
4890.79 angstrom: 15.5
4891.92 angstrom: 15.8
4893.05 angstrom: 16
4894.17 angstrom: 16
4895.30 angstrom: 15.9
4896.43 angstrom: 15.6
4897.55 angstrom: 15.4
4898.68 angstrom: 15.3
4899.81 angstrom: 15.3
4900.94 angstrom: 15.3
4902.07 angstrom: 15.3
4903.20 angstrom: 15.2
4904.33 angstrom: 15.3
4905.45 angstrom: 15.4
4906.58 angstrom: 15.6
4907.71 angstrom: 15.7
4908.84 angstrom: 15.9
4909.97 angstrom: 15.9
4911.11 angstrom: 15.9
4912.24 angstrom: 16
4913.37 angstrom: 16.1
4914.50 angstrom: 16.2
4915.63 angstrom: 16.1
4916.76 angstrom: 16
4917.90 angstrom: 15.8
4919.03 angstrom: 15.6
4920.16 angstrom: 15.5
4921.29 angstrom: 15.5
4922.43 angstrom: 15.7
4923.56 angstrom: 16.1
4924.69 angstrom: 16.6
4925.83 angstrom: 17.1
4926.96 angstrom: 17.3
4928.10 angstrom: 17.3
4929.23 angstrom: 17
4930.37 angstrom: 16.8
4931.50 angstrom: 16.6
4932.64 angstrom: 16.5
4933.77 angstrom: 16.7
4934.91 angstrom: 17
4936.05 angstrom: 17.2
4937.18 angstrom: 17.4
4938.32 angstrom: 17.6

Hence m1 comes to 2.0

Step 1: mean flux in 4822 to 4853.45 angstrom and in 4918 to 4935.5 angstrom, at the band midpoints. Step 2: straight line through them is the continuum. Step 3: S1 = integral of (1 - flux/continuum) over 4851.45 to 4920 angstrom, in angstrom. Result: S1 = 5.0 angstrom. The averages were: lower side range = 16.3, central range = 15.2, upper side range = 16.5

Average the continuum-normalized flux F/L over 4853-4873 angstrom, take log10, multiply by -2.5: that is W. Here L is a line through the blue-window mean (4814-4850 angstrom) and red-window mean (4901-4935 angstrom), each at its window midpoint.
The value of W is 0.14 mag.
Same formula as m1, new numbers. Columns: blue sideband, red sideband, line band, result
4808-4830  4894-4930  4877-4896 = 0.7 angstrom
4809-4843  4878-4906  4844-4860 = 0.8 angstrom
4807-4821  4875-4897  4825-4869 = 2.7 angstrom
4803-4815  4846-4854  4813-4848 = -0.3 angstrom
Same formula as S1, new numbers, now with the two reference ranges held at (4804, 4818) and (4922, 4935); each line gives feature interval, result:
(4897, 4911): 1.2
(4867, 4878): 1.7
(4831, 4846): 0.3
